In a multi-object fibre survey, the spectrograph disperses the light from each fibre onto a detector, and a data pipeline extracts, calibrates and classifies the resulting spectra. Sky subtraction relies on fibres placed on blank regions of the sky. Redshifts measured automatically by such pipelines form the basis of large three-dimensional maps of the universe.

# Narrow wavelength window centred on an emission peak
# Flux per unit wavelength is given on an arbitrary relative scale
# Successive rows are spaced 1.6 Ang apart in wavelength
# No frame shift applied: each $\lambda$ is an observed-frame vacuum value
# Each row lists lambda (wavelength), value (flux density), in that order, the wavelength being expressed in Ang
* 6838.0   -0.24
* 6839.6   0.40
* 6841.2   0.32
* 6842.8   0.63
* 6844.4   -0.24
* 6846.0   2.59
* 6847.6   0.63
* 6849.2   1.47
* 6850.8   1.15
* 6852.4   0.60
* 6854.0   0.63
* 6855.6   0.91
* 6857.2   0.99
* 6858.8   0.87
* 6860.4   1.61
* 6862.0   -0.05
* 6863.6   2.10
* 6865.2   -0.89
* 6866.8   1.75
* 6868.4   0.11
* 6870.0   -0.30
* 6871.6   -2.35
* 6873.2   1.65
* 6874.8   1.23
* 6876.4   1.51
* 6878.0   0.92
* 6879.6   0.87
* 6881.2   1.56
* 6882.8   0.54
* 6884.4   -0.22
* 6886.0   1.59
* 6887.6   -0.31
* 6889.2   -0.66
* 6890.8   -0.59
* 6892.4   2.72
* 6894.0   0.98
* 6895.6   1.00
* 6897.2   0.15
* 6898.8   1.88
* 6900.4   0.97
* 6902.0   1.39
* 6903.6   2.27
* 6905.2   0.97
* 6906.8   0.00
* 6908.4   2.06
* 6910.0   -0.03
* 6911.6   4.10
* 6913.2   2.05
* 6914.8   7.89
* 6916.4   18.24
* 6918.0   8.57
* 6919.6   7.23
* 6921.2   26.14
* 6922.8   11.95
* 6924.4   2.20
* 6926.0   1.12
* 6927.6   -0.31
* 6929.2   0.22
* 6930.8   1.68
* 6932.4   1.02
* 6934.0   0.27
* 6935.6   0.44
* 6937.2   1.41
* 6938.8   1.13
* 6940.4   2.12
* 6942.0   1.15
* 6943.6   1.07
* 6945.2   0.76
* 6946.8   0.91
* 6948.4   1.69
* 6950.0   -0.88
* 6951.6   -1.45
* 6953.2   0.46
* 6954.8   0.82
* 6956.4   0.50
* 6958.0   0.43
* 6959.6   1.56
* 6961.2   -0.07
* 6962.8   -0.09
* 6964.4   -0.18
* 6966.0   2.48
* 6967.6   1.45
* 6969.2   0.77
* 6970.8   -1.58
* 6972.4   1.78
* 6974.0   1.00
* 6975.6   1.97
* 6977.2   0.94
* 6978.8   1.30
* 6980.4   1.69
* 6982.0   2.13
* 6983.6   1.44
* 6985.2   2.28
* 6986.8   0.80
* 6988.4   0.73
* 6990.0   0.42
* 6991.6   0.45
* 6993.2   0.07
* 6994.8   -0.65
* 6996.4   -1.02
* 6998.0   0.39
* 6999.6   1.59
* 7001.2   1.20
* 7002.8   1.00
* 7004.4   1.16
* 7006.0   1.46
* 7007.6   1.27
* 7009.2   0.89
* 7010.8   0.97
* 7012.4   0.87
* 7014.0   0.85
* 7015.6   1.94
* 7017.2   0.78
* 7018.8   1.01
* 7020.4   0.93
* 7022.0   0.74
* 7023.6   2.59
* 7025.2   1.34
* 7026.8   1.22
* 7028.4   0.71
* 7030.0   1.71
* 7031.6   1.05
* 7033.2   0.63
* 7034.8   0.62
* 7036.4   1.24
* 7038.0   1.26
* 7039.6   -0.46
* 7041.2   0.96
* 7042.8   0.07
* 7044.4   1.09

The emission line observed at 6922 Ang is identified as [O II] 3727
